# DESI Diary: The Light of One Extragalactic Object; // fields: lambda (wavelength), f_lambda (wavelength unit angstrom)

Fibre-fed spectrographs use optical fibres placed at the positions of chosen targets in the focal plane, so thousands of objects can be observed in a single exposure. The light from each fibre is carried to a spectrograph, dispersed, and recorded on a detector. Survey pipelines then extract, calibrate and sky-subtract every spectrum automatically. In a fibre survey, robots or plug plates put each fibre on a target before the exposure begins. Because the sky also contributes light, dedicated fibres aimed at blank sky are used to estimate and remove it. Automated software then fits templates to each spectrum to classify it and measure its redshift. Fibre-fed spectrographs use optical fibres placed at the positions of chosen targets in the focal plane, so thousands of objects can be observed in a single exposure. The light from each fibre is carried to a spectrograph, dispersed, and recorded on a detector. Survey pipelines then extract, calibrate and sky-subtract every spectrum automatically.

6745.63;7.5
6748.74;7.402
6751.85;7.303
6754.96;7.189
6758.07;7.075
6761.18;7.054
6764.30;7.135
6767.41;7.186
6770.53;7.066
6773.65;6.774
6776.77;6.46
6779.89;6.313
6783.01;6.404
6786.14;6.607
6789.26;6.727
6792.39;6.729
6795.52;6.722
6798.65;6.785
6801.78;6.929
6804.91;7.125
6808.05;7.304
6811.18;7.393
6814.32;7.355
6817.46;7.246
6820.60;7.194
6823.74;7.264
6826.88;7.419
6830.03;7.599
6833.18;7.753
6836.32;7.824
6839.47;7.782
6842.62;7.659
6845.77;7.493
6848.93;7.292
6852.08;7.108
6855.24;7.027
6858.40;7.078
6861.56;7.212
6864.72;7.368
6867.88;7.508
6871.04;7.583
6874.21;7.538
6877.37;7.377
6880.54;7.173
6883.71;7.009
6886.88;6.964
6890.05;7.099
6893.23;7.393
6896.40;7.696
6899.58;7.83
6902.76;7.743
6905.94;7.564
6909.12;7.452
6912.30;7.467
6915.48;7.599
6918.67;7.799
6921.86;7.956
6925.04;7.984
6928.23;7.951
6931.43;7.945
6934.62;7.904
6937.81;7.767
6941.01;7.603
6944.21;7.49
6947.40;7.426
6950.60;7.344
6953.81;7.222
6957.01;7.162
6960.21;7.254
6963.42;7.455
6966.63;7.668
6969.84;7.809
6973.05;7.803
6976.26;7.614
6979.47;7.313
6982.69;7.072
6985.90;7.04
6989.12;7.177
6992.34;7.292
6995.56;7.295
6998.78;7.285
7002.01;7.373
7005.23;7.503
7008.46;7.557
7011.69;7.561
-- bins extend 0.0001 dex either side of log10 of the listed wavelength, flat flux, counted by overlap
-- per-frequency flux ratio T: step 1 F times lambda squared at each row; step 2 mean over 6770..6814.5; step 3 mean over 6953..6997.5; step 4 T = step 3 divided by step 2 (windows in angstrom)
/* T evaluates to 1.14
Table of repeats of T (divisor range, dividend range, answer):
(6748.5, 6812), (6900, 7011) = 1.14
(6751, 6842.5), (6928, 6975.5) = 1.12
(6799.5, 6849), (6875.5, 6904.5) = 1.01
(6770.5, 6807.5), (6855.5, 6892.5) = 1.11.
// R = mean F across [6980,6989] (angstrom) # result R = 7.11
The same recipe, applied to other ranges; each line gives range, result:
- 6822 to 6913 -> 7.42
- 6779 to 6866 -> 7.17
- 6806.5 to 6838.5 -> 7.44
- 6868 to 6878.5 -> 7.51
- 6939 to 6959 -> 7.38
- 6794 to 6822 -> 7.12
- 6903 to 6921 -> 7.6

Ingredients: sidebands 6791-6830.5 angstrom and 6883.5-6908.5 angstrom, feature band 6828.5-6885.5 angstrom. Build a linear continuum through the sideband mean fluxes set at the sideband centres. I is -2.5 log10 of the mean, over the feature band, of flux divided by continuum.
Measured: -0.02 mag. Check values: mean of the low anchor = 7.15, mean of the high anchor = 7.44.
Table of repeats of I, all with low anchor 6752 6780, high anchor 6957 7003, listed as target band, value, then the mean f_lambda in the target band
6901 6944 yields -0.07 mag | 7.74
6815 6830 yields -0.04 mag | 7.32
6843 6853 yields -0.03 mag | 7.35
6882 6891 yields 0.03 mag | 7.02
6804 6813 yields -0.04 mag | 7.29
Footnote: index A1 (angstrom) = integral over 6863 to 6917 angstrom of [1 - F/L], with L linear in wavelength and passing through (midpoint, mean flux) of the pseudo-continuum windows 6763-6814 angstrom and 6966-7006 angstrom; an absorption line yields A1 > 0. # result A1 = -2.2 angstrom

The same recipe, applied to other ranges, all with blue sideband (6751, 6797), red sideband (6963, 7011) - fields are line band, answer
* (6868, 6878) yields -0.6 angstrom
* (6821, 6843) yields -1.9 angstrom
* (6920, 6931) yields -1.1 angstrom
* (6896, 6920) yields -1.4 angstrom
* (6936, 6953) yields -0.5 angstrom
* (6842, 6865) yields -0.7 angstrom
